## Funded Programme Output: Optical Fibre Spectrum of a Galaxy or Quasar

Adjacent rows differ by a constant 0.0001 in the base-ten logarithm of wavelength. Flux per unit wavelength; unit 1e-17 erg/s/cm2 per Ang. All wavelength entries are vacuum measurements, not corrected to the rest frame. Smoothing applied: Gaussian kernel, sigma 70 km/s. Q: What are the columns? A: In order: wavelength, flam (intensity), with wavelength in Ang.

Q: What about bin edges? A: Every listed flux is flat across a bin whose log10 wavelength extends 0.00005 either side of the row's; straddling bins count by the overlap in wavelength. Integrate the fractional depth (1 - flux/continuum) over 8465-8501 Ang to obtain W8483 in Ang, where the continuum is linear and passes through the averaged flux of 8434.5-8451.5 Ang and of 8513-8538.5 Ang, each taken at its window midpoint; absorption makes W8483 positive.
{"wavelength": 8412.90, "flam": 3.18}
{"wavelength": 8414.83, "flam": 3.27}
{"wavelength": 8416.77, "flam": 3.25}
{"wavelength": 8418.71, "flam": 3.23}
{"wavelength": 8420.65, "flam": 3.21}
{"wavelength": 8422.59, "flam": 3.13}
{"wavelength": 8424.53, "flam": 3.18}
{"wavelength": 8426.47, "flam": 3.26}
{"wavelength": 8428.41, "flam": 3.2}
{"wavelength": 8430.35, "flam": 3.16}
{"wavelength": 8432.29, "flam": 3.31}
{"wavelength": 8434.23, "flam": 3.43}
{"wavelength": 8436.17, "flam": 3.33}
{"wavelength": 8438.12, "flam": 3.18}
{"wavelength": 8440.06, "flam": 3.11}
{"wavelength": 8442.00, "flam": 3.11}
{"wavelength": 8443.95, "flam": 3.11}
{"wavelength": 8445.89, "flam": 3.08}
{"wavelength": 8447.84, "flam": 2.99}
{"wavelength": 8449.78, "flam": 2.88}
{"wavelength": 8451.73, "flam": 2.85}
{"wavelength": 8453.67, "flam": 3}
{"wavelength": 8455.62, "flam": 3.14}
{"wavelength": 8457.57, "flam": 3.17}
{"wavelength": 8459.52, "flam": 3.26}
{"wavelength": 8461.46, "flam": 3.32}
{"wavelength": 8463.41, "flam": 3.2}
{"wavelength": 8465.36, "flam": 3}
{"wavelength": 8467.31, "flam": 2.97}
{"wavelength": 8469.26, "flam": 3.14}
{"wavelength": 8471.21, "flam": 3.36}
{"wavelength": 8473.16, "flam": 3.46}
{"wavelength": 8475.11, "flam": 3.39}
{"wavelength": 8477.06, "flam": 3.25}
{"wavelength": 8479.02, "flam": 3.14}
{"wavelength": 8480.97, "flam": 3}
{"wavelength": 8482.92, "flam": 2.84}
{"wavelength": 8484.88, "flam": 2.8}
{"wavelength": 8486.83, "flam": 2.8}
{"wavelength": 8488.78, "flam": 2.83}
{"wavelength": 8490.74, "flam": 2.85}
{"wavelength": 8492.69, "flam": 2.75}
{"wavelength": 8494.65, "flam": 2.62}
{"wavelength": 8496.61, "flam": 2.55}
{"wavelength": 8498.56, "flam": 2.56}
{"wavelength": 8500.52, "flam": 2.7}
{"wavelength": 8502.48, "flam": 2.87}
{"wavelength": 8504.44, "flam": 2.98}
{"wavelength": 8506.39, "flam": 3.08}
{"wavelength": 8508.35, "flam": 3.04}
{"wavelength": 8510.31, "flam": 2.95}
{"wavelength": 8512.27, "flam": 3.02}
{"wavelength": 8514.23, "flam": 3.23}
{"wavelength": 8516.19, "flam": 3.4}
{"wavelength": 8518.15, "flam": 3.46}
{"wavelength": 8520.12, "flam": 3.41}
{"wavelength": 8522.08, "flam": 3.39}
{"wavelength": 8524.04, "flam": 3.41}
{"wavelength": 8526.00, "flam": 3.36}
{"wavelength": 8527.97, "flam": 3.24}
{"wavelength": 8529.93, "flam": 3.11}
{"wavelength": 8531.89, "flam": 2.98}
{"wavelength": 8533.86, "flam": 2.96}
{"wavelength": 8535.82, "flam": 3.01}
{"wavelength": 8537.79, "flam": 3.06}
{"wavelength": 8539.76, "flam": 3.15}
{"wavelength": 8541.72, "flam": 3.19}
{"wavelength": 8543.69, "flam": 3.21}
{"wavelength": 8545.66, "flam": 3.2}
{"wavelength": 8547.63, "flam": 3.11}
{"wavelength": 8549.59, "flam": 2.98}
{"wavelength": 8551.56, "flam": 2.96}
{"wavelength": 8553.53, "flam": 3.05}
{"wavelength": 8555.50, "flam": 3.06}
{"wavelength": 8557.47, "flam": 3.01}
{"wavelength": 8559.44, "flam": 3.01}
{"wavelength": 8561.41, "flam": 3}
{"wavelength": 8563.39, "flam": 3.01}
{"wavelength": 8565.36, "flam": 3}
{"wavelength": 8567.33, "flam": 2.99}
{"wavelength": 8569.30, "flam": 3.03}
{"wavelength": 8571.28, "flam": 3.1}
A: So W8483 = 2.4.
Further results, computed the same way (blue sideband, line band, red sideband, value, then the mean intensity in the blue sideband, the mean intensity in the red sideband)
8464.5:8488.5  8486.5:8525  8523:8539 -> 1.5 Ang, 3.09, 3.14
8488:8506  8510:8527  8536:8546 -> -2.1 Ang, 2.76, 3.15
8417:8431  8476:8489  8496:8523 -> 0.6 Ang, 3.2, 3.05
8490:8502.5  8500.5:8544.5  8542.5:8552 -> -3.8 Ang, 2.68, 3.1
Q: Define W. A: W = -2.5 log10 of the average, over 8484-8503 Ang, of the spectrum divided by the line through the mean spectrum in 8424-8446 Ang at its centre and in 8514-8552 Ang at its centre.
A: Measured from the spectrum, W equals 0.17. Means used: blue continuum 3.21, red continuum 3.19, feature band 2.73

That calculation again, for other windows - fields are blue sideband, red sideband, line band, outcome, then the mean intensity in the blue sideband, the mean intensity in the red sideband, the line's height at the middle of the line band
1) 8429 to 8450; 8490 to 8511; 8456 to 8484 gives -0.07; 3.16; 2.81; 2.99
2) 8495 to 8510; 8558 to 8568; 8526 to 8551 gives -0.06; 2.82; 3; 2.93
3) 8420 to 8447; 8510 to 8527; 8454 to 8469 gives 0.03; 3.2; 3.3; 3.23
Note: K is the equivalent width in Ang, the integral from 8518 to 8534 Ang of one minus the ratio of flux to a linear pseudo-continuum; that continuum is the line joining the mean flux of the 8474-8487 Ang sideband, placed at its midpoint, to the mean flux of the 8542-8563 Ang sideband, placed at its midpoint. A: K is -1.1 Ang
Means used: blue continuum 3.05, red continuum 3.06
